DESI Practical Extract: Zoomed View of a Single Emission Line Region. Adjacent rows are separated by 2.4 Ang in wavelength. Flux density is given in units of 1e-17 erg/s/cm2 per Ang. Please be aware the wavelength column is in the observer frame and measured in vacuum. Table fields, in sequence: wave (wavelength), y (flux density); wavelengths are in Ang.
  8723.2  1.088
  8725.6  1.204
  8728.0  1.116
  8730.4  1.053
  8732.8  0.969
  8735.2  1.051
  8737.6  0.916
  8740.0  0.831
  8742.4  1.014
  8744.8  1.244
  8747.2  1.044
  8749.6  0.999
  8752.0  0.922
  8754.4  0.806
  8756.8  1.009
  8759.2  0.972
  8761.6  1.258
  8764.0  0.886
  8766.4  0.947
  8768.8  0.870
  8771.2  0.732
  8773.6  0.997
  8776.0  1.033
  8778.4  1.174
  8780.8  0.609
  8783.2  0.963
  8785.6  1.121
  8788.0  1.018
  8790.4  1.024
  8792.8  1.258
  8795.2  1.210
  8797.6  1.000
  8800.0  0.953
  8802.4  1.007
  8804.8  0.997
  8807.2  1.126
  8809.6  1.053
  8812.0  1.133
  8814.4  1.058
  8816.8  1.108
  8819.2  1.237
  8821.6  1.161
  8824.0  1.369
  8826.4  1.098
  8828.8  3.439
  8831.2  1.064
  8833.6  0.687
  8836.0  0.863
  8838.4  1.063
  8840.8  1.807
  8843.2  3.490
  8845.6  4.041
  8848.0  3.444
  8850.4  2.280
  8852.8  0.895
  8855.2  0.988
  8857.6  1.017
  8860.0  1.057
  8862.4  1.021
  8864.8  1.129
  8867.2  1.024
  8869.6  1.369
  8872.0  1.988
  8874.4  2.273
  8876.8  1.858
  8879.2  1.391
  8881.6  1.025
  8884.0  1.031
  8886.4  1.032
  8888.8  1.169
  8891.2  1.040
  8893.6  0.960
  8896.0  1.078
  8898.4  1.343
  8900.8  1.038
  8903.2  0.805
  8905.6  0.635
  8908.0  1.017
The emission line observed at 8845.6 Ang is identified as Halpha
